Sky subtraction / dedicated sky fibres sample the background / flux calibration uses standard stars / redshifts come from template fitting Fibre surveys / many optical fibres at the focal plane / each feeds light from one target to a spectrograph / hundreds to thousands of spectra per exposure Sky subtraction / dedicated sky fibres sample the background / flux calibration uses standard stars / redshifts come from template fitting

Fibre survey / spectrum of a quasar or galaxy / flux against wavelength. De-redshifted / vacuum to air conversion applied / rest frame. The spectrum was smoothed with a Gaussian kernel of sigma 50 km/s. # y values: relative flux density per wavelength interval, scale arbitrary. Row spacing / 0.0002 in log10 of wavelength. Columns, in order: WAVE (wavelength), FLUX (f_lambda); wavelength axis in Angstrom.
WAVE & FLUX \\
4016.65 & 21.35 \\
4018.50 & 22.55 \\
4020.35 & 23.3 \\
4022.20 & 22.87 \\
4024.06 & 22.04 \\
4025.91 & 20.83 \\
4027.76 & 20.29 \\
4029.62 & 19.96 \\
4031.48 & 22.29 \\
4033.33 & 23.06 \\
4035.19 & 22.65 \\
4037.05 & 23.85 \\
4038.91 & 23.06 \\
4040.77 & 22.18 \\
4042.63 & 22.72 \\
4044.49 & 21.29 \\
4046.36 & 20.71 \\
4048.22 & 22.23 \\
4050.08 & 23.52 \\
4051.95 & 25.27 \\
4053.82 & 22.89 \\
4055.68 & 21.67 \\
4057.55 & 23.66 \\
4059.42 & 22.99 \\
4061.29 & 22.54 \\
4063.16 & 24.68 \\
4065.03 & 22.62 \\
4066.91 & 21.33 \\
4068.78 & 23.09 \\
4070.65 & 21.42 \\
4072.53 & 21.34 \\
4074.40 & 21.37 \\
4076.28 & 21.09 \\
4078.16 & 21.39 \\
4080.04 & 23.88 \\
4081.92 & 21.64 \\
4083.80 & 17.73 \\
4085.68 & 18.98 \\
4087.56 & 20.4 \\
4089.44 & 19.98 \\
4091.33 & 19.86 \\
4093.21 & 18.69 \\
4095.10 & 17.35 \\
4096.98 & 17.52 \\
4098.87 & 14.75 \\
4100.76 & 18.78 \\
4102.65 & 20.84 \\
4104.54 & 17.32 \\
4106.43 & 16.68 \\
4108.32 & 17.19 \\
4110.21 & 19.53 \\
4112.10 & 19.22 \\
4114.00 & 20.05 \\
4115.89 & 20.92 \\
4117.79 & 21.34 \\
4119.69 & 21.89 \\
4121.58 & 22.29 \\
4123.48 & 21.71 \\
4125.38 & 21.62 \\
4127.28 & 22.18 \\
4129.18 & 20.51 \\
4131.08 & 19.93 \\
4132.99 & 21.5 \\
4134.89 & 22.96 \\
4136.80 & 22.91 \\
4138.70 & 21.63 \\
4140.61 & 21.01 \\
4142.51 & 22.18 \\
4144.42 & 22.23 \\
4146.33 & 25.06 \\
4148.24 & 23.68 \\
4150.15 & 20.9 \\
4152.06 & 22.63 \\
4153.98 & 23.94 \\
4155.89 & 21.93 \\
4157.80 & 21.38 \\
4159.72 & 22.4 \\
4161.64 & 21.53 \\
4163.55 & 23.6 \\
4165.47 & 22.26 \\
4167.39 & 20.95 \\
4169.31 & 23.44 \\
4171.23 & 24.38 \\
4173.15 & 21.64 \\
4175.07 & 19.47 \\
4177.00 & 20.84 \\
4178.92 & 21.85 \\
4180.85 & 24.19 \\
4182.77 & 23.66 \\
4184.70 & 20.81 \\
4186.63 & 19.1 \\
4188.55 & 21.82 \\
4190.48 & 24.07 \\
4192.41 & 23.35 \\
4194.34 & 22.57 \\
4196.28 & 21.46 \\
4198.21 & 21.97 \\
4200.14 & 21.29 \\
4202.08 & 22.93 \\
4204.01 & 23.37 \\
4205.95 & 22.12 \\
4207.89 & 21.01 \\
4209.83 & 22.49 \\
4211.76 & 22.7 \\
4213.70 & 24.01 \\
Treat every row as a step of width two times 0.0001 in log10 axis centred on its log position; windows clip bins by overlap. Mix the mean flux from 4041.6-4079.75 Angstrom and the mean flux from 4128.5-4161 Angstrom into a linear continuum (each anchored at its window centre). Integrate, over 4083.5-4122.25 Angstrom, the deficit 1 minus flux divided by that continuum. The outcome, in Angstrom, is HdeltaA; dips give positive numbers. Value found 5.5 Angstrom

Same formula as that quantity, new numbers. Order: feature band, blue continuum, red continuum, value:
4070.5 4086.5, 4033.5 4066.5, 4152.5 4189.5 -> 1.18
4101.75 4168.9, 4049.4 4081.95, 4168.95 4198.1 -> 2.80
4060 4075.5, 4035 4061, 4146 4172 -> 0.30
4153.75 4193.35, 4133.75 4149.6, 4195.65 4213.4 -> 0.46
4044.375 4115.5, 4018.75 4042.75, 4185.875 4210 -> 4.95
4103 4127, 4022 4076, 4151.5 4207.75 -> 2.38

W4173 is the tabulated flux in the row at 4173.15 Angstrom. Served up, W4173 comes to 21.64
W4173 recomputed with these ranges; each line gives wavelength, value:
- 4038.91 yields 23.06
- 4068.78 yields 23.09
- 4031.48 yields 22.29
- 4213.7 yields 24.01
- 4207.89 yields 21.01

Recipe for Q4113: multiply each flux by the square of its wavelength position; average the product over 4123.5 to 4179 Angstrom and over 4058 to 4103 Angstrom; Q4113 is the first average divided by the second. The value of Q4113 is 1.11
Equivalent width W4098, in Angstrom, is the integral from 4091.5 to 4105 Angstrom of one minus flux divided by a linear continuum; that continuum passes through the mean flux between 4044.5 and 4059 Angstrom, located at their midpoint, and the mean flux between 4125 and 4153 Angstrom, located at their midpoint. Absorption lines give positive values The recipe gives 2.63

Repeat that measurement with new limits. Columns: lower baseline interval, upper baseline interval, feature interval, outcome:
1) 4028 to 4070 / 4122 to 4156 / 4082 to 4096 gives 2.02 Angstrom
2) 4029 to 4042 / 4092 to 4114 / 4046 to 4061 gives -1.14 Angstrom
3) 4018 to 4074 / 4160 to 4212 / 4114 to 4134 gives 0.86 Angstrom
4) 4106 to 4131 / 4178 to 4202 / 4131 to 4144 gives -0.59 Angstrom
